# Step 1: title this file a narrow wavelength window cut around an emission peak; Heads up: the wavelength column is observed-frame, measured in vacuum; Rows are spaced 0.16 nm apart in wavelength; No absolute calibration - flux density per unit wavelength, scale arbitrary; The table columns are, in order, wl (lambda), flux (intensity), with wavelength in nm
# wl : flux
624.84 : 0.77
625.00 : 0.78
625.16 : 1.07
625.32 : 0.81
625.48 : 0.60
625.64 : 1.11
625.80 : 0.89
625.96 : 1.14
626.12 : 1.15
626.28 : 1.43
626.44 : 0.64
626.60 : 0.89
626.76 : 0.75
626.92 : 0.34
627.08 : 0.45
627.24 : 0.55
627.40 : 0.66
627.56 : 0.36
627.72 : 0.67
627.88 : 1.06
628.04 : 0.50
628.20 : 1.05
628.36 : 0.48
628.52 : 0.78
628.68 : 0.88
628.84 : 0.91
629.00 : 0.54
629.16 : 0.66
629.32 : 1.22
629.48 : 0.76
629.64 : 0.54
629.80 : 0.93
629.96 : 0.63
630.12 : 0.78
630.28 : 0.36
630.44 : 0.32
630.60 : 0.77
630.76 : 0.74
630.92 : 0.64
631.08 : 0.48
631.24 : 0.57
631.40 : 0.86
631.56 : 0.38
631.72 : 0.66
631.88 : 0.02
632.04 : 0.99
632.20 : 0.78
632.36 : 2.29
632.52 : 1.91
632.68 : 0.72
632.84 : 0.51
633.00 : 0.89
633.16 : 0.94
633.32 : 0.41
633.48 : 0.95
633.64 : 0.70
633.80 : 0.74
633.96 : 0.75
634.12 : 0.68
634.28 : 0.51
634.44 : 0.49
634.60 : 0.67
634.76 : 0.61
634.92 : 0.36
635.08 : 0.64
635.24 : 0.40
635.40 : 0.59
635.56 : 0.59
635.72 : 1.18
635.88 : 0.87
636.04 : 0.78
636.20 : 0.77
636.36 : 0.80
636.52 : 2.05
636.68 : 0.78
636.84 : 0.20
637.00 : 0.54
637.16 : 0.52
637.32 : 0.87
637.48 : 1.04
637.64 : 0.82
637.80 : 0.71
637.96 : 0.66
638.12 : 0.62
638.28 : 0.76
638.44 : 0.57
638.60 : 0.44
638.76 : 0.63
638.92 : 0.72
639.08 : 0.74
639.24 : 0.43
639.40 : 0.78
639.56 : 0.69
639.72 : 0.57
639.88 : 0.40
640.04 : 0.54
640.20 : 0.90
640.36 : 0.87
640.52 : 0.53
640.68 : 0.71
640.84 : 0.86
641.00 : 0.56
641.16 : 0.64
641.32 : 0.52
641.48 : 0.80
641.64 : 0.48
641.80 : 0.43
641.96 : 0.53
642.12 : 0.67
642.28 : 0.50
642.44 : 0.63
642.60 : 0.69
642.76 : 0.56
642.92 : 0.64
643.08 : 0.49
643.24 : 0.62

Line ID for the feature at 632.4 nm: [O III]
